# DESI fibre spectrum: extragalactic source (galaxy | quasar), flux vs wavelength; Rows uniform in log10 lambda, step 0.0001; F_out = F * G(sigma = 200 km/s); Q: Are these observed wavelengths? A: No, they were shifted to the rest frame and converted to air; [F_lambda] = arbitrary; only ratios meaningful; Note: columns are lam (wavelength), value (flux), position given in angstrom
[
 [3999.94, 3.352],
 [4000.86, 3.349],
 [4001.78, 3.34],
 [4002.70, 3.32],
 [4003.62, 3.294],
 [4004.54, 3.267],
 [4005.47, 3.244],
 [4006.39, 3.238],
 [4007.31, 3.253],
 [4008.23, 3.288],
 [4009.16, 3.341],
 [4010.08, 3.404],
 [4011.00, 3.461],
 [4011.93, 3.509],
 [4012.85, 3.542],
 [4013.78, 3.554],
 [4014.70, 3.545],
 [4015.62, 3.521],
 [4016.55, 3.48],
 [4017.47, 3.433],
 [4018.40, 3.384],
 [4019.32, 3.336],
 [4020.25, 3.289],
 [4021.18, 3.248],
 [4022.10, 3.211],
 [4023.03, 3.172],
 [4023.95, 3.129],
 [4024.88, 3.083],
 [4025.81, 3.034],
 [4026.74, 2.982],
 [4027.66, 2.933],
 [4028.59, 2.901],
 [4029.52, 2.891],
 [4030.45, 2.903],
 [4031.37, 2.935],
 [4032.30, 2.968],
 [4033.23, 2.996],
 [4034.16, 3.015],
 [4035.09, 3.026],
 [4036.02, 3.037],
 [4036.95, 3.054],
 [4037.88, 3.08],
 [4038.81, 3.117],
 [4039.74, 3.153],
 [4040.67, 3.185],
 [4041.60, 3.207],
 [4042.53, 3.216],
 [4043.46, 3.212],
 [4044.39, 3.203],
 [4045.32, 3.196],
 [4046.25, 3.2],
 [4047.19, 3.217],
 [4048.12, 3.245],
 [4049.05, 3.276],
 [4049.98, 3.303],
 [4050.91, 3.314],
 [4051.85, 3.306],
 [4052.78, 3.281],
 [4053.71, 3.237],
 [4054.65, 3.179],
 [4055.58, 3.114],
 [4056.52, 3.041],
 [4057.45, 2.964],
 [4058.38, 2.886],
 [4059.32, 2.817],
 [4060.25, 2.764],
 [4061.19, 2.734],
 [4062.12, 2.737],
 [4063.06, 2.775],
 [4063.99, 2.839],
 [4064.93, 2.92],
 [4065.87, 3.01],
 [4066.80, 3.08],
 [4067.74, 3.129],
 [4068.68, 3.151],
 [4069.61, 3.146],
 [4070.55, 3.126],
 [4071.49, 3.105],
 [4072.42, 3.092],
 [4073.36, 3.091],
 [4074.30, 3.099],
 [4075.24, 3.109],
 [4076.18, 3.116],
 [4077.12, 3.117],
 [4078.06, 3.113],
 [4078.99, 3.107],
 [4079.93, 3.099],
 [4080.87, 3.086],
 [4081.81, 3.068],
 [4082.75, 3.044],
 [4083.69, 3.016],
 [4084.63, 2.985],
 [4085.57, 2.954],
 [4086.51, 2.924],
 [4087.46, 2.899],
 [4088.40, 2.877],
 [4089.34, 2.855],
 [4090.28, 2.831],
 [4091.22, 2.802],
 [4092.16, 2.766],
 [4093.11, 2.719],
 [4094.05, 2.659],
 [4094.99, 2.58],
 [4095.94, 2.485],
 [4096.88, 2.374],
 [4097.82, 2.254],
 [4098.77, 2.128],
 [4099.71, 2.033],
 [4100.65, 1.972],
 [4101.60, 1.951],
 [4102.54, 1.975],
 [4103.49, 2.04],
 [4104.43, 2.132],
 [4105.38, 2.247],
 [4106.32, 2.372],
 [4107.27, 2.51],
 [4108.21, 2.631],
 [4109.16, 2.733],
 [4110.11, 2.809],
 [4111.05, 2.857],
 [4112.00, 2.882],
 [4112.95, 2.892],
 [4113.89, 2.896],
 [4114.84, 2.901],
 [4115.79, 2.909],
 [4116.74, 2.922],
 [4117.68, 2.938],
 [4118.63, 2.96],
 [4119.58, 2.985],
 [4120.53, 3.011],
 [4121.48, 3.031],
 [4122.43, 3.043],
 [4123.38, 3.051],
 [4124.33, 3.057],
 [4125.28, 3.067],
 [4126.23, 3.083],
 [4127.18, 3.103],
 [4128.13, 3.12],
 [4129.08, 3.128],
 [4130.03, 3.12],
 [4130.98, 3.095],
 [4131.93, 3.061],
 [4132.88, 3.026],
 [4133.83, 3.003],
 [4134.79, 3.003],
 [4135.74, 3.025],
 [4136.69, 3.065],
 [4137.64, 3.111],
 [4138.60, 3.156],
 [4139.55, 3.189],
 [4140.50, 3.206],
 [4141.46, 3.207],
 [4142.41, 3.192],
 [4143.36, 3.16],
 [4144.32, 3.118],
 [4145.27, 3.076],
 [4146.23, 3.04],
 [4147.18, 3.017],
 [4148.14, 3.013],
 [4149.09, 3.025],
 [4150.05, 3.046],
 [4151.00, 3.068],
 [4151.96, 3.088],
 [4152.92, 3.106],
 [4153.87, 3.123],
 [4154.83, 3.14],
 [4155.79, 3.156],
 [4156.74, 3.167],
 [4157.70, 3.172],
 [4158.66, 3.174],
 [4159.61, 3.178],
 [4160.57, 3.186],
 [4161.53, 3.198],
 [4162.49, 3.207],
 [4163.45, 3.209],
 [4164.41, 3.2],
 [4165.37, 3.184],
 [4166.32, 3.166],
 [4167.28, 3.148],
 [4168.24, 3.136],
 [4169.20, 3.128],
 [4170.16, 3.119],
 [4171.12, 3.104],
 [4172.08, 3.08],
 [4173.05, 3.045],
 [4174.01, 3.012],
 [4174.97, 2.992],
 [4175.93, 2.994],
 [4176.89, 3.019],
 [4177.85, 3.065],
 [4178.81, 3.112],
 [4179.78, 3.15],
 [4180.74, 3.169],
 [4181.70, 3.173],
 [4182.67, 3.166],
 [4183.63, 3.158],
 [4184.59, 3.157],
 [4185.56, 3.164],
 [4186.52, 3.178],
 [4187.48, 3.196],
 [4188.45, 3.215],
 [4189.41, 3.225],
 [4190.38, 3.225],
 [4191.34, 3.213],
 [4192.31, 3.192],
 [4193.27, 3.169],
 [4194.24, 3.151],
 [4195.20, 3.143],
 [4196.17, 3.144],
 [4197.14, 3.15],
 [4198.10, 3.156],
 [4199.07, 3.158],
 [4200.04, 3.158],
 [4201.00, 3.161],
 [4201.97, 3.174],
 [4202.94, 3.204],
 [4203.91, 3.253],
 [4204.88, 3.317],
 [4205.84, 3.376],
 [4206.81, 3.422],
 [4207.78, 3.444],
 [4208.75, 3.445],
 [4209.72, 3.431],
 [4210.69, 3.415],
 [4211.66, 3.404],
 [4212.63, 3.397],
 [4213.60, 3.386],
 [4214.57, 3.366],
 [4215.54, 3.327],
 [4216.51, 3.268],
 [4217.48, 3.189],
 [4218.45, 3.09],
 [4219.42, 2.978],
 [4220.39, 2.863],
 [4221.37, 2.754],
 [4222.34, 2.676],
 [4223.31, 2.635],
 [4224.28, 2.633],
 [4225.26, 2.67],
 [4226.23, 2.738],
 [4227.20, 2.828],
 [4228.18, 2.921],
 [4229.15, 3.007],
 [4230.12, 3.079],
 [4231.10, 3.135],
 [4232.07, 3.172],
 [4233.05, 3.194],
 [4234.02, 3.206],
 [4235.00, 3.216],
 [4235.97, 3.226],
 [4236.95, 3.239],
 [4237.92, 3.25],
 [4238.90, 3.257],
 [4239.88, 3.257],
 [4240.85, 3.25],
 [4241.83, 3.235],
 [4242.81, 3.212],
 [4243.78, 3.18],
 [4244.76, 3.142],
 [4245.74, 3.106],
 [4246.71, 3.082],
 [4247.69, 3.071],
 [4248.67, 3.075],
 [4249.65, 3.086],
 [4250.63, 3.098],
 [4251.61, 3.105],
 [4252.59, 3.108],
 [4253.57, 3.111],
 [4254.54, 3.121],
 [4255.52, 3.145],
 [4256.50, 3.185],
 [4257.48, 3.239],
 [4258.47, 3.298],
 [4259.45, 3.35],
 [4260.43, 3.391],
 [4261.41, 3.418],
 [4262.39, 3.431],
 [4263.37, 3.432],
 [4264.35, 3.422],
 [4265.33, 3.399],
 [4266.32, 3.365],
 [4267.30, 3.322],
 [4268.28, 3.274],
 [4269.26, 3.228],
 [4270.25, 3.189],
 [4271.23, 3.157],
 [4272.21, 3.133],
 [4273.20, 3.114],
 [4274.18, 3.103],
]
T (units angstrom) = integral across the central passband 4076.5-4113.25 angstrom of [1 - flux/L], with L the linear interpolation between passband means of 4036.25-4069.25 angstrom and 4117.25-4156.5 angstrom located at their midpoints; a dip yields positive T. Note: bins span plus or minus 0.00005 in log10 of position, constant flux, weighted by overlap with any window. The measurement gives 5.0 angstrom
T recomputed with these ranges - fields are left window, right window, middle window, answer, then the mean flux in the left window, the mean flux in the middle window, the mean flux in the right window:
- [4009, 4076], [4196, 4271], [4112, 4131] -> 0.9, 3.14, 3.01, 3.18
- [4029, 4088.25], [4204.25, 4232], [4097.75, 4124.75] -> 4.0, 3.07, 2.63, 3.12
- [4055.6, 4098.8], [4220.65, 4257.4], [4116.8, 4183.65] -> -2.6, 2.91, 3.1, 3.07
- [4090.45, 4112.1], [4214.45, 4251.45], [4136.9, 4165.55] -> -5.0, 2.43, 3.14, 3.07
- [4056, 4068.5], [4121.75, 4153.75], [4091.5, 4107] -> 3.6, 2.91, 2.3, 3.09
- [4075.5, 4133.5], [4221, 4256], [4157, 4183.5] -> -1.8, 2.8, 3.13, 3.06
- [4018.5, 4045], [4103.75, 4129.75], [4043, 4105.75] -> 2.1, 3.09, 2.88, 2.86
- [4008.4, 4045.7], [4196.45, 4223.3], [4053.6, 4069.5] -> 1.2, 3.2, 2.96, 3.21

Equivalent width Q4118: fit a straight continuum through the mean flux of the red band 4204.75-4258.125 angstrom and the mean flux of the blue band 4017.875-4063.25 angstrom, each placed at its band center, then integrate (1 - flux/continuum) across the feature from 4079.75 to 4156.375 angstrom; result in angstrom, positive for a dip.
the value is 6.0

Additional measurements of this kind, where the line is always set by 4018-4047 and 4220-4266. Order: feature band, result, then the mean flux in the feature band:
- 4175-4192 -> -0.17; 3.15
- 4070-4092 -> 0.64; 3.02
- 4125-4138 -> 0.17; 3.07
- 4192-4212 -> -0.91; 3.26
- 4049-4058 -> -0.25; 3.2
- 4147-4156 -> 0.11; 3.08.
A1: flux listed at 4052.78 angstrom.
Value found 3.281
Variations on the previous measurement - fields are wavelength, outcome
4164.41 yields 3.2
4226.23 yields 2.738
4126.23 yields 3.083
